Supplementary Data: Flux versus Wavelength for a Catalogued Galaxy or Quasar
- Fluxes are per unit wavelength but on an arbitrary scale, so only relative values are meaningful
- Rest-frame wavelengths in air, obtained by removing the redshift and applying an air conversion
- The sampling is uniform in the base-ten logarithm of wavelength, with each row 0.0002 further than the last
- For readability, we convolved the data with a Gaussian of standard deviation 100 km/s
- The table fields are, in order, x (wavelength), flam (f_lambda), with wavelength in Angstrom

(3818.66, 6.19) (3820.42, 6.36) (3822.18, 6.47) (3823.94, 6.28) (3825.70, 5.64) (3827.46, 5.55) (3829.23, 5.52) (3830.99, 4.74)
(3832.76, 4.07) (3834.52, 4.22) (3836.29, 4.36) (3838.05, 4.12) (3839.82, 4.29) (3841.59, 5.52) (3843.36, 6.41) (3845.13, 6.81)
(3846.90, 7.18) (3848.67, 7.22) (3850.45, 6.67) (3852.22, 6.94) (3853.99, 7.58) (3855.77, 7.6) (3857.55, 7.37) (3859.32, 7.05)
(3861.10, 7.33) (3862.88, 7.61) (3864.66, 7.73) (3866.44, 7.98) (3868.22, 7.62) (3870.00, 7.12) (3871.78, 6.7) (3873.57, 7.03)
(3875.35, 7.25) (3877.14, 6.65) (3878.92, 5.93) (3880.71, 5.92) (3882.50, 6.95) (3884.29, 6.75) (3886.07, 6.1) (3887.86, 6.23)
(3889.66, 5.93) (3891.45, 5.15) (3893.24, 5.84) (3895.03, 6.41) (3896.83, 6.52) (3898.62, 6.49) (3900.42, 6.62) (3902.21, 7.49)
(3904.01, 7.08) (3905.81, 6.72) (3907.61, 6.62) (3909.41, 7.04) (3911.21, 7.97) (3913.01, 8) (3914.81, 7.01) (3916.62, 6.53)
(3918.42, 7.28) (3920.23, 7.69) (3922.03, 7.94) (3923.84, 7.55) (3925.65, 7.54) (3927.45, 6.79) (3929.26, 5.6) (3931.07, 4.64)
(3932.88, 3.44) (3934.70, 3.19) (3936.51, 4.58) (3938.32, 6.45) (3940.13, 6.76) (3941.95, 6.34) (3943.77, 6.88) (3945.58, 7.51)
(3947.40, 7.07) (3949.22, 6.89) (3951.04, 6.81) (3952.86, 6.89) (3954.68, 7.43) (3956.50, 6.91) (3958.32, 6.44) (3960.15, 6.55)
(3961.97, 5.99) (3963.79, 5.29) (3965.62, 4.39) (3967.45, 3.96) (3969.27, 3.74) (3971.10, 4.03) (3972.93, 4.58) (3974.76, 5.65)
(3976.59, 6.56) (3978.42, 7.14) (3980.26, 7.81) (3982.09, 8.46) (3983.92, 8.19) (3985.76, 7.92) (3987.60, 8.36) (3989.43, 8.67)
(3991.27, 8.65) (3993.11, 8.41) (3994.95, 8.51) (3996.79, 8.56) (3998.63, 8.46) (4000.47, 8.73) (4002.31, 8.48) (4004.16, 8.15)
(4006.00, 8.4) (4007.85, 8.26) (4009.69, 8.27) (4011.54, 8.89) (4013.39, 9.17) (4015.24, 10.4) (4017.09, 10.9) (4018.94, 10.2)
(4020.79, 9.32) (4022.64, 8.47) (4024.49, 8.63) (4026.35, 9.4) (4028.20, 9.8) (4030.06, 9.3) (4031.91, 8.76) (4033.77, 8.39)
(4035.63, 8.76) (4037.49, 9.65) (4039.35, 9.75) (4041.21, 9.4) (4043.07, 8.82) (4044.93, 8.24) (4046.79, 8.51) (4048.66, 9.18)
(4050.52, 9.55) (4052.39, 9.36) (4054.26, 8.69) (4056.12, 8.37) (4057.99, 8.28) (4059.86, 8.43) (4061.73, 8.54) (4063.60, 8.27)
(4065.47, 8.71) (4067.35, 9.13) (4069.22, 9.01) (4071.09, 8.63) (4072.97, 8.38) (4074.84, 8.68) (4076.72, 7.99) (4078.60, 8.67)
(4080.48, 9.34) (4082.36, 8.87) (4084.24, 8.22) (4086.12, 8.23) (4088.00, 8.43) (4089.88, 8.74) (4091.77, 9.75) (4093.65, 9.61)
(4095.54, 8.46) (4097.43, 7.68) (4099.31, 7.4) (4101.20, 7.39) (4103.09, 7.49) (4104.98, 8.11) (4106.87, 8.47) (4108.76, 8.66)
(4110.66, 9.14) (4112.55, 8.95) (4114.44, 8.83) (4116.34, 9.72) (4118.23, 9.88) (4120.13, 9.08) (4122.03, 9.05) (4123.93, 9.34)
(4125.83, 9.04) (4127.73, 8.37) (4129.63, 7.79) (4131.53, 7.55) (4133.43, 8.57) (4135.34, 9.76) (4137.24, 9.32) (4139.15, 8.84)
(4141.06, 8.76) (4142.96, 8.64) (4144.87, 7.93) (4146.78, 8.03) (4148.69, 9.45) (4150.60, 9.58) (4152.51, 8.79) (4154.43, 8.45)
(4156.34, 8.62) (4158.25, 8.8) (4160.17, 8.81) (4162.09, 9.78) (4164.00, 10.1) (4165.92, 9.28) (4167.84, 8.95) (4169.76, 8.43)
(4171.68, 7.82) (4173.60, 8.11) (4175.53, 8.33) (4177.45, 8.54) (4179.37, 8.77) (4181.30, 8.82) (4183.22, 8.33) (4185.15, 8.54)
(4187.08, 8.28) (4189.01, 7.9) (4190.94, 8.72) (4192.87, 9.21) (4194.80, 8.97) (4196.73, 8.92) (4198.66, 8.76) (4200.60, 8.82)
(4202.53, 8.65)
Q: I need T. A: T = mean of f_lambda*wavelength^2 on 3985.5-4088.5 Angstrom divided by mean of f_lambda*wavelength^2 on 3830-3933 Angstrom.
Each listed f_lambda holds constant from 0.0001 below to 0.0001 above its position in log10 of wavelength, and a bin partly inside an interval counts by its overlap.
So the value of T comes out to 1.45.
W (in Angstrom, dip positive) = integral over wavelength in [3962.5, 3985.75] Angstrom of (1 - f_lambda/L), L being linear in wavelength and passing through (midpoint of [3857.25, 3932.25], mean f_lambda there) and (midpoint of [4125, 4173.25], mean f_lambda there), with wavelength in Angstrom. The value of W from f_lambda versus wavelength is 4.8 Angstrom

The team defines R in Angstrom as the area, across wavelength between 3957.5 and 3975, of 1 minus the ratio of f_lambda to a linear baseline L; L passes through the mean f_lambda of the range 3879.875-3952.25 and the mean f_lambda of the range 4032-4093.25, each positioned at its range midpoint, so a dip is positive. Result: 5.4 Angstrom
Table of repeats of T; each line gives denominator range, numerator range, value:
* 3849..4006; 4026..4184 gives 1.40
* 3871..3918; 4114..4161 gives 1.50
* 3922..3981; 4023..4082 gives 1.55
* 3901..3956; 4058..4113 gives 1.38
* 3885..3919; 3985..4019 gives 1.38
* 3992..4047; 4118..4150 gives 1.03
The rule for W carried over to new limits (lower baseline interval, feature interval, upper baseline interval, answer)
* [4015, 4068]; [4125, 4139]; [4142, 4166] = 0.50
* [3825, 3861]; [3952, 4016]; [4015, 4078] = 6.10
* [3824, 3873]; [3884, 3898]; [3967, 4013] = 1.26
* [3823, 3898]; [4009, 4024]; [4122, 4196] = -3.69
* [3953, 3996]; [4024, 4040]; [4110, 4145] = -3.50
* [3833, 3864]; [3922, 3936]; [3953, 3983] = 0.96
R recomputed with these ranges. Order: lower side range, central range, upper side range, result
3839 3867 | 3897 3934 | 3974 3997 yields 3.1 Angstrom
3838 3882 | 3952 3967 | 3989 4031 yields 3.8 Angstrom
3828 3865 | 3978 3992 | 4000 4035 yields 0.5 Angstrom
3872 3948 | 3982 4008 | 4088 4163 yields -3.6 Angstrom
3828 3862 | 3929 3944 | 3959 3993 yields 2.6 Angstrom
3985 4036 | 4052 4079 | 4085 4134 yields 0.4 Angstrom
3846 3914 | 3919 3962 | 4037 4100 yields 6.1 Angstrom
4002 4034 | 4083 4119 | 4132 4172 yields 1.5 Angstrom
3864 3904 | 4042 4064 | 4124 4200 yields -2.2 Angstrom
